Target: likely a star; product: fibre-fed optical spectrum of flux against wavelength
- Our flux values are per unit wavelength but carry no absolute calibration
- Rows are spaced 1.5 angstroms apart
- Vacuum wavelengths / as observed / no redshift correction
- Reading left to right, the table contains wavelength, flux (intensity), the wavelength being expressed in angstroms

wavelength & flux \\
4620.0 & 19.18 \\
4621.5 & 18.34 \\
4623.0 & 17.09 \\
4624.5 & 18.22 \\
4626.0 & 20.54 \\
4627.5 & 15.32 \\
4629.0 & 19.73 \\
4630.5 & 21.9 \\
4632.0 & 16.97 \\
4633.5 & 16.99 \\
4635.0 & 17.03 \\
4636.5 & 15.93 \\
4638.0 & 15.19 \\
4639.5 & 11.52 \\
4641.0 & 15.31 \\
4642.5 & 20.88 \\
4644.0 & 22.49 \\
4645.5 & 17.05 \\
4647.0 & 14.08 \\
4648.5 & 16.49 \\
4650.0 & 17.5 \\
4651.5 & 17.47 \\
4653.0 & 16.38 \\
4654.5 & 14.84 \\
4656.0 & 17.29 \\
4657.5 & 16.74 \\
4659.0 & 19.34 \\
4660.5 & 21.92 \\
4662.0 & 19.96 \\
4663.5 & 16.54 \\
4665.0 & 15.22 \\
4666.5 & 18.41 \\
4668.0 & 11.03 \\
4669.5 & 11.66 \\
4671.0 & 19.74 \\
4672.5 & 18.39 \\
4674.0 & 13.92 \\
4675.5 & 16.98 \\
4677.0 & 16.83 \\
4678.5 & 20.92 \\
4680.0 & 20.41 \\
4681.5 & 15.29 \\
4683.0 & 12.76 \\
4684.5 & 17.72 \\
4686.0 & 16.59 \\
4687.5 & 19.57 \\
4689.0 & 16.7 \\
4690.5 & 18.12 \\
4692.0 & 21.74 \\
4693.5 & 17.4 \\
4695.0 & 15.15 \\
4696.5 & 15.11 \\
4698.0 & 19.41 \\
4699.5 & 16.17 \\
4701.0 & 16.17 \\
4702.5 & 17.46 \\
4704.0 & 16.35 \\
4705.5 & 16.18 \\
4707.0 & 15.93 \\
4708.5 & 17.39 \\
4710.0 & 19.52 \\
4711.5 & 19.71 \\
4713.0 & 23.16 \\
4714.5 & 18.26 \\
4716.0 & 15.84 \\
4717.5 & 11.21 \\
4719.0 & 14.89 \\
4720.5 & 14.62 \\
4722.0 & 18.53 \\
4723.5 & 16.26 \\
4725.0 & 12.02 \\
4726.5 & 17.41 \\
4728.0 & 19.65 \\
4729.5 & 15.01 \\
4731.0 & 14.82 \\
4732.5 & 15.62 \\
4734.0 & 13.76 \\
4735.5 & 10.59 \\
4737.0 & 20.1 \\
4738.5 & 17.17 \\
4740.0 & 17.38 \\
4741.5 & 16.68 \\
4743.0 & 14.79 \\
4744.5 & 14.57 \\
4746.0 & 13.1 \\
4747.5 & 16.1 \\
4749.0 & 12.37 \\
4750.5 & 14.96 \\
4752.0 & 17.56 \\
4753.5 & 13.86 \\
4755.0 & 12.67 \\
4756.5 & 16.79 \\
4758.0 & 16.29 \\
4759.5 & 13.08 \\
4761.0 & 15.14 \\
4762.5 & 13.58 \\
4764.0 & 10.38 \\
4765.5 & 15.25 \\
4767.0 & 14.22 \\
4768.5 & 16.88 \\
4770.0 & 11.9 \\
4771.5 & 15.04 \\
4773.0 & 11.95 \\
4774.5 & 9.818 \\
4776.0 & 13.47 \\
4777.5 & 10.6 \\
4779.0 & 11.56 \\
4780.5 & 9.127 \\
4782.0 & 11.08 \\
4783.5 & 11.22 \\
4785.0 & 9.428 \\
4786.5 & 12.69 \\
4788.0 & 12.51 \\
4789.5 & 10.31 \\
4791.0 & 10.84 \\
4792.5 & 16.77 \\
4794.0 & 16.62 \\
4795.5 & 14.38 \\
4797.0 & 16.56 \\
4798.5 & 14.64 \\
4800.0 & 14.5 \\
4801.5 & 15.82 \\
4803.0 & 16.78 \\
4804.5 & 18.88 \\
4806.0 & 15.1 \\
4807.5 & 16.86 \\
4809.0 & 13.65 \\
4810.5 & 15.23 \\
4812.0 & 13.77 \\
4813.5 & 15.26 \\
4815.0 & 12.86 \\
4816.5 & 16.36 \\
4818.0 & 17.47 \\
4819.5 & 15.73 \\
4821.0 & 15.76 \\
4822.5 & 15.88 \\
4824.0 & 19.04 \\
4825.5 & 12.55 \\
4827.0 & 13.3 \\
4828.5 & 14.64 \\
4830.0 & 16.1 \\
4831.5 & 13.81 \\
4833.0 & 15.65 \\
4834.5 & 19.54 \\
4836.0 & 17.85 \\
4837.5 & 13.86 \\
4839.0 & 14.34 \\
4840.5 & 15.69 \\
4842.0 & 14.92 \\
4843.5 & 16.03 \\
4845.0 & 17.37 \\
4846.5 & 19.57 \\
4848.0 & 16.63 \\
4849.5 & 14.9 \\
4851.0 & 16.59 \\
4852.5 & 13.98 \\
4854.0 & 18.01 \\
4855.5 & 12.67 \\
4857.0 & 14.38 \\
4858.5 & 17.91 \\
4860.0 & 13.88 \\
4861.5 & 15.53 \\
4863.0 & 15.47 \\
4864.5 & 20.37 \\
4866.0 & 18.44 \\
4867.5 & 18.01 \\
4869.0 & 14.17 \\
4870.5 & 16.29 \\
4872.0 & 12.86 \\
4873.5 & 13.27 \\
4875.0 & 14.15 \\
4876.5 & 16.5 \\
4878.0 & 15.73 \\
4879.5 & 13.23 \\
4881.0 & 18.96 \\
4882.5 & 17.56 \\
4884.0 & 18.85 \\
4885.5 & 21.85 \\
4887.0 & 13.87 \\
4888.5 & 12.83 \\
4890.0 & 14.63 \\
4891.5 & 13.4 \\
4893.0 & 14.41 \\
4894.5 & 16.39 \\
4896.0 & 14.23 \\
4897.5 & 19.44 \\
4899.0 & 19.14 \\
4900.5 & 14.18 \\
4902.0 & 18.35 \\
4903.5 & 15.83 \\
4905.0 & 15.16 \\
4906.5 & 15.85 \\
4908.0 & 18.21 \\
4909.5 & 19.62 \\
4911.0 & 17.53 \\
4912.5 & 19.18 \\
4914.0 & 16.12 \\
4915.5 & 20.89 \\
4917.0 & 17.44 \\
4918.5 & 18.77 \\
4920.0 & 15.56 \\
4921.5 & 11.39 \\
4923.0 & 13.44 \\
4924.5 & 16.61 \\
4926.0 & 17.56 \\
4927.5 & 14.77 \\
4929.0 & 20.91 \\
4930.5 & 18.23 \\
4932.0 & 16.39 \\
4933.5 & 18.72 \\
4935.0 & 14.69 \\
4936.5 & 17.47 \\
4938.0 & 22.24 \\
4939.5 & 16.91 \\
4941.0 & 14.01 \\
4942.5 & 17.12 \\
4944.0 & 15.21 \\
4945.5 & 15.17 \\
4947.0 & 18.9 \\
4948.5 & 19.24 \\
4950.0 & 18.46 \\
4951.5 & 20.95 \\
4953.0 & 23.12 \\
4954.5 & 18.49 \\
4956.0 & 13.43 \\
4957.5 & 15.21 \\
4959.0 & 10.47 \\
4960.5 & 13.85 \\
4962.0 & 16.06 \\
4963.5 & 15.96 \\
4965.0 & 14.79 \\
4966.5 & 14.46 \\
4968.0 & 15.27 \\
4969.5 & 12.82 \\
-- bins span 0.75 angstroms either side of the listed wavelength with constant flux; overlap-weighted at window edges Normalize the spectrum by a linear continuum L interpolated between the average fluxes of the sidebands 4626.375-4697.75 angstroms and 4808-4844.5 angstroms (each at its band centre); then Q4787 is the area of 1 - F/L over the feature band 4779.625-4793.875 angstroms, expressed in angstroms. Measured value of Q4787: 3.65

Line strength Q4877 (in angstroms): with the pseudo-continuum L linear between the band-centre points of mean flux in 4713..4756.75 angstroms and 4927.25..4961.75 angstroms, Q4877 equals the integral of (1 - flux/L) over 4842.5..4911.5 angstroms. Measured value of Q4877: 1.7 angstroms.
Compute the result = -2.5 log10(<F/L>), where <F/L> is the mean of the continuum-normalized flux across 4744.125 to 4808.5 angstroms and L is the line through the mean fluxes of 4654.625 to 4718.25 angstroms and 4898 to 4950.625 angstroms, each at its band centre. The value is 0.235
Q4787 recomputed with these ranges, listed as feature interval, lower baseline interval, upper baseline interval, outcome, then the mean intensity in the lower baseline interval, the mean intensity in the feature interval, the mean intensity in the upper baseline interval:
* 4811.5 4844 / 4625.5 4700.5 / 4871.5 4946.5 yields 2.45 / 17.2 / 15.5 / 16.5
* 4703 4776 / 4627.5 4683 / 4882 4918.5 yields 7.11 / 17.1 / 15.4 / 16.9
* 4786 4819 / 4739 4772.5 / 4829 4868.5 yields 1.09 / 14.7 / 14.9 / 16.2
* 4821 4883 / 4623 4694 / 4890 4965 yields 4.00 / 17.3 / 15.8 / 16.8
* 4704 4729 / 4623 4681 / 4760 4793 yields -3.57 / 17.3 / 16.9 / 12.4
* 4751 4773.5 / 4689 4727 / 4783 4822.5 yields 1.88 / 17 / 14.3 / 14.7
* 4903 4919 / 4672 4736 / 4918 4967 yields -1.02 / 16.8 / 17.7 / 16.6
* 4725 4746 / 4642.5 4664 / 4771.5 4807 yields -0.86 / 17.8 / 15.7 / 13.3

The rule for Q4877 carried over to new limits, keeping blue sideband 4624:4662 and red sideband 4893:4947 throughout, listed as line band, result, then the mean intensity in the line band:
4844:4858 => 0.8 angstroms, 16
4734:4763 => 3.7 angstroms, 15.1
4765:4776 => 2.4 angstroms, 13.5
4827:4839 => 1.0 angstroms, 15.7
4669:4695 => 0.2 angstroms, 17.3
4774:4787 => 4.7 angstroms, 11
